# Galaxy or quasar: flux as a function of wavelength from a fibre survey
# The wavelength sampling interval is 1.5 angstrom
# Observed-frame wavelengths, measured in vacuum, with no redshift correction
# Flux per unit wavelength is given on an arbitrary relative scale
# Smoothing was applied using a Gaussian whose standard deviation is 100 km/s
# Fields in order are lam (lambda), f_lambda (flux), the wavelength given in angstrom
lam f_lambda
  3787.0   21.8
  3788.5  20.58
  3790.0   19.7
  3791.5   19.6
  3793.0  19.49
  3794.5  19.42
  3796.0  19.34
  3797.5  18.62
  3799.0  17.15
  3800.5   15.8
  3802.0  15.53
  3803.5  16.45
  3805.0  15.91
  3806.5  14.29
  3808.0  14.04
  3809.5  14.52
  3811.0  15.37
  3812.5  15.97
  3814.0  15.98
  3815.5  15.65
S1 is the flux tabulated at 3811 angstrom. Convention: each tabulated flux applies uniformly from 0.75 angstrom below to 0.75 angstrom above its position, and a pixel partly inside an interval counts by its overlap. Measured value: 15.37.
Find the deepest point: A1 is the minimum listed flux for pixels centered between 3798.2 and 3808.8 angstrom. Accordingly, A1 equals 14.04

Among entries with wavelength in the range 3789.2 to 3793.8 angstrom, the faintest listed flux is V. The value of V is 19.49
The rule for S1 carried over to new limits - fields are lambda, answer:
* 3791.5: 19.6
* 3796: 19.34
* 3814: 15.98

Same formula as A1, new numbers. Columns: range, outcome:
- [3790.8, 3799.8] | 17.15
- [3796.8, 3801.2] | 15.8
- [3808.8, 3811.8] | 14.52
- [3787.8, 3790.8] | 19.7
